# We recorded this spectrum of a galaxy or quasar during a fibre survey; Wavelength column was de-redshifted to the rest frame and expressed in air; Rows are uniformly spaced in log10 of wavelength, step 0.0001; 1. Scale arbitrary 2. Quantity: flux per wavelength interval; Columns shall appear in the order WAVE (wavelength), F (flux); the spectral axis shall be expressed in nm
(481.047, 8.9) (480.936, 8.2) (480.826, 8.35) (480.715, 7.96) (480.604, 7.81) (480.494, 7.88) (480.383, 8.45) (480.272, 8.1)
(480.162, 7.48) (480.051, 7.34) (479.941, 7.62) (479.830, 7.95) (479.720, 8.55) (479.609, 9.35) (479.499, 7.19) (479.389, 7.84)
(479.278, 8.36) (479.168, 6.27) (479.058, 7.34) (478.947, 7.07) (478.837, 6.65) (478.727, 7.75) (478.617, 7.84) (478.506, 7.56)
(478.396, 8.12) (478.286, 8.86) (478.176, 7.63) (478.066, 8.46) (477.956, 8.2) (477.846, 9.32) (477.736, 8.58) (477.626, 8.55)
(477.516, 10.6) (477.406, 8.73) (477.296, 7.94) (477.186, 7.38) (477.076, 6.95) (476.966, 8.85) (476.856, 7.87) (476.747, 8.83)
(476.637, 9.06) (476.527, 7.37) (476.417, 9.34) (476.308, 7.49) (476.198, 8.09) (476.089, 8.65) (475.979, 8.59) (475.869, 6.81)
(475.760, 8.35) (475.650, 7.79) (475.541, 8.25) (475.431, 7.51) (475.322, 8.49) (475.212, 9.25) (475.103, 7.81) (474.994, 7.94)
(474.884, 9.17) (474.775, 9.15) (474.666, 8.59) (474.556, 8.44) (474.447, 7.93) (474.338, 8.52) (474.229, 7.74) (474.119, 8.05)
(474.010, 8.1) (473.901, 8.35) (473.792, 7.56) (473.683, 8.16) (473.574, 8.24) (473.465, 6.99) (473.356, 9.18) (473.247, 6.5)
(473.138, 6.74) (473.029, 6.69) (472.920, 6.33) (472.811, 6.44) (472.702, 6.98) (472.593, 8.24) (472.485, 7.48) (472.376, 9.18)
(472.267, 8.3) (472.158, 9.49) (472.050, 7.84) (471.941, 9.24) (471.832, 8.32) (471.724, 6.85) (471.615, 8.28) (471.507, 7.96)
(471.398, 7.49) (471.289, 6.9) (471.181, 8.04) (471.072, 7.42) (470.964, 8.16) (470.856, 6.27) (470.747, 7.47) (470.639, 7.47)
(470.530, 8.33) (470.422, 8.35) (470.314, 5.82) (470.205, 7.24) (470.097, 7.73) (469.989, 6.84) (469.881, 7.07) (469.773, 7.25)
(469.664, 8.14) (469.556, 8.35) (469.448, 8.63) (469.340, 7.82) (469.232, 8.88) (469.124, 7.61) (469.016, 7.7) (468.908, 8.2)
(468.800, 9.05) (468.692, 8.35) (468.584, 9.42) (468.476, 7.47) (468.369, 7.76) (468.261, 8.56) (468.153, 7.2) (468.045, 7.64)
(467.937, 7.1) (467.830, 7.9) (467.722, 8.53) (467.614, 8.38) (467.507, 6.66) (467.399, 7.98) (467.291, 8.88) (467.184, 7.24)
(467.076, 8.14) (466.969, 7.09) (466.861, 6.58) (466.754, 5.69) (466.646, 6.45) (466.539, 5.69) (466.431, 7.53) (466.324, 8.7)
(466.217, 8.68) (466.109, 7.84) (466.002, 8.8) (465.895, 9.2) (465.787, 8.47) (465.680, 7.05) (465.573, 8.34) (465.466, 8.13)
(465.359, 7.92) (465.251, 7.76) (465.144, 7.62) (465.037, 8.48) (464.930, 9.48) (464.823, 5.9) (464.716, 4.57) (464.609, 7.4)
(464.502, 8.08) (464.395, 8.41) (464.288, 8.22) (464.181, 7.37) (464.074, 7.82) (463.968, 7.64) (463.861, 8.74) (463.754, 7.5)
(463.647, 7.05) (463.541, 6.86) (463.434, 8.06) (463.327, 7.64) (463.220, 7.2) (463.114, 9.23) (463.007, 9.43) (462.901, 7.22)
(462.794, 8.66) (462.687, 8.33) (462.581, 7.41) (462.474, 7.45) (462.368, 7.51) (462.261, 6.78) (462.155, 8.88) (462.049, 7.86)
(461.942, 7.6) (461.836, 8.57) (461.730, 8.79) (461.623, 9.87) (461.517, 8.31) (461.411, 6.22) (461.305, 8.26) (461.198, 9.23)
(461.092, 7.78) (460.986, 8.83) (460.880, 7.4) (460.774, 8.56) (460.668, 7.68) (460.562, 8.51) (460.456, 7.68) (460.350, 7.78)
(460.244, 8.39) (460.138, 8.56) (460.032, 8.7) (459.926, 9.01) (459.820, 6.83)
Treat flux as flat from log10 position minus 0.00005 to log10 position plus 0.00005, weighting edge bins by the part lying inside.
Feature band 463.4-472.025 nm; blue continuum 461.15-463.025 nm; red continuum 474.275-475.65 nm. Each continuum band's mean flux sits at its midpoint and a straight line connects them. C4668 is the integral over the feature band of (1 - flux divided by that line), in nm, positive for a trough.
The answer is 0.515 nm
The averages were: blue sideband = 8.1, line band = 7.74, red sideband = 8.4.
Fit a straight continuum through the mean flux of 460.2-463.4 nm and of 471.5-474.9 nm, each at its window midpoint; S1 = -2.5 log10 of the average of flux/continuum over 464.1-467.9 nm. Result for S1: 0.05 mag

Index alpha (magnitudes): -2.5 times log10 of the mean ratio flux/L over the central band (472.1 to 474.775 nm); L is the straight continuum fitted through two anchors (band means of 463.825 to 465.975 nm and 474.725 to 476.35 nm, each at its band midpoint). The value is 0.038 mag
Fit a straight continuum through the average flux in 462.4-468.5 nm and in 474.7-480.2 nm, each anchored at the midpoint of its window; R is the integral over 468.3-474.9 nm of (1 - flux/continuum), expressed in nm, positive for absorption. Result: 0.06 nm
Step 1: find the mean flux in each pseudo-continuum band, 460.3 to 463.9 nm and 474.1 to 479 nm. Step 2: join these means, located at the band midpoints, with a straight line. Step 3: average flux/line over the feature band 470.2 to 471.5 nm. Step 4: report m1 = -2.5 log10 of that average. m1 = 0.10 mag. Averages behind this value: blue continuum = 8.02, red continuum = 8.23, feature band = 7.43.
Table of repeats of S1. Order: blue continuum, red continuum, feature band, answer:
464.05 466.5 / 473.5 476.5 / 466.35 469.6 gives 0.03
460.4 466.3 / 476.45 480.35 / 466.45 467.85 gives 0.10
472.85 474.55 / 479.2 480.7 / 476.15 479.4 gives -0.03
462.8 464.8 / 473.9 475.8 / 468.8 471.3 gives 0.05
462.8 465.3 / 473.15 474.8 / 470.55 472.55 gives 0.01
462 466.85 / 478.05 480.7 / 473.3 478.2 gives -0.07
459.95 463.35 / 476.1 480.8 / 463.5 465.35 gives 0.07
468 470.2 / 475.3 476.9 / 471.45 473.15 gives 0.04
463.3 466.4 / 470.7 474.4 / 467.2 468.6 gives -0.01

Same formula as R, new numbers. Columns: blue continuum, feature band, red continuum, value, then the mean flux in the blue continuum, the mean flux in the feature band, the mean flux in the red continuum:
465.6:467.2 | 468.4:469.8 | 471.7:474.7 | -0.10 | 7.56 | 8.23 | 7.88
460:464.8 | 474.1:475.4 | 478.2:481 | -0.09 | 7.94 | 8.42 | 7.84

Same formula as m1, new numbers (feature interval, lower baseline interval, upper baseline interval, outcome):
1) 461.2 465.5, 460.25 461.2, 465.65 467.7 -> 0.01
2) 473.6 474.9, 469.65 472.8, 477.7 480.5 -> -0.07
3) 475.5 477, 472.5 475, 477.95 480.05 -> -0.06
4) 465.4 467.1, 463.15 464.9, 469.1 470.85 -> -0.02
